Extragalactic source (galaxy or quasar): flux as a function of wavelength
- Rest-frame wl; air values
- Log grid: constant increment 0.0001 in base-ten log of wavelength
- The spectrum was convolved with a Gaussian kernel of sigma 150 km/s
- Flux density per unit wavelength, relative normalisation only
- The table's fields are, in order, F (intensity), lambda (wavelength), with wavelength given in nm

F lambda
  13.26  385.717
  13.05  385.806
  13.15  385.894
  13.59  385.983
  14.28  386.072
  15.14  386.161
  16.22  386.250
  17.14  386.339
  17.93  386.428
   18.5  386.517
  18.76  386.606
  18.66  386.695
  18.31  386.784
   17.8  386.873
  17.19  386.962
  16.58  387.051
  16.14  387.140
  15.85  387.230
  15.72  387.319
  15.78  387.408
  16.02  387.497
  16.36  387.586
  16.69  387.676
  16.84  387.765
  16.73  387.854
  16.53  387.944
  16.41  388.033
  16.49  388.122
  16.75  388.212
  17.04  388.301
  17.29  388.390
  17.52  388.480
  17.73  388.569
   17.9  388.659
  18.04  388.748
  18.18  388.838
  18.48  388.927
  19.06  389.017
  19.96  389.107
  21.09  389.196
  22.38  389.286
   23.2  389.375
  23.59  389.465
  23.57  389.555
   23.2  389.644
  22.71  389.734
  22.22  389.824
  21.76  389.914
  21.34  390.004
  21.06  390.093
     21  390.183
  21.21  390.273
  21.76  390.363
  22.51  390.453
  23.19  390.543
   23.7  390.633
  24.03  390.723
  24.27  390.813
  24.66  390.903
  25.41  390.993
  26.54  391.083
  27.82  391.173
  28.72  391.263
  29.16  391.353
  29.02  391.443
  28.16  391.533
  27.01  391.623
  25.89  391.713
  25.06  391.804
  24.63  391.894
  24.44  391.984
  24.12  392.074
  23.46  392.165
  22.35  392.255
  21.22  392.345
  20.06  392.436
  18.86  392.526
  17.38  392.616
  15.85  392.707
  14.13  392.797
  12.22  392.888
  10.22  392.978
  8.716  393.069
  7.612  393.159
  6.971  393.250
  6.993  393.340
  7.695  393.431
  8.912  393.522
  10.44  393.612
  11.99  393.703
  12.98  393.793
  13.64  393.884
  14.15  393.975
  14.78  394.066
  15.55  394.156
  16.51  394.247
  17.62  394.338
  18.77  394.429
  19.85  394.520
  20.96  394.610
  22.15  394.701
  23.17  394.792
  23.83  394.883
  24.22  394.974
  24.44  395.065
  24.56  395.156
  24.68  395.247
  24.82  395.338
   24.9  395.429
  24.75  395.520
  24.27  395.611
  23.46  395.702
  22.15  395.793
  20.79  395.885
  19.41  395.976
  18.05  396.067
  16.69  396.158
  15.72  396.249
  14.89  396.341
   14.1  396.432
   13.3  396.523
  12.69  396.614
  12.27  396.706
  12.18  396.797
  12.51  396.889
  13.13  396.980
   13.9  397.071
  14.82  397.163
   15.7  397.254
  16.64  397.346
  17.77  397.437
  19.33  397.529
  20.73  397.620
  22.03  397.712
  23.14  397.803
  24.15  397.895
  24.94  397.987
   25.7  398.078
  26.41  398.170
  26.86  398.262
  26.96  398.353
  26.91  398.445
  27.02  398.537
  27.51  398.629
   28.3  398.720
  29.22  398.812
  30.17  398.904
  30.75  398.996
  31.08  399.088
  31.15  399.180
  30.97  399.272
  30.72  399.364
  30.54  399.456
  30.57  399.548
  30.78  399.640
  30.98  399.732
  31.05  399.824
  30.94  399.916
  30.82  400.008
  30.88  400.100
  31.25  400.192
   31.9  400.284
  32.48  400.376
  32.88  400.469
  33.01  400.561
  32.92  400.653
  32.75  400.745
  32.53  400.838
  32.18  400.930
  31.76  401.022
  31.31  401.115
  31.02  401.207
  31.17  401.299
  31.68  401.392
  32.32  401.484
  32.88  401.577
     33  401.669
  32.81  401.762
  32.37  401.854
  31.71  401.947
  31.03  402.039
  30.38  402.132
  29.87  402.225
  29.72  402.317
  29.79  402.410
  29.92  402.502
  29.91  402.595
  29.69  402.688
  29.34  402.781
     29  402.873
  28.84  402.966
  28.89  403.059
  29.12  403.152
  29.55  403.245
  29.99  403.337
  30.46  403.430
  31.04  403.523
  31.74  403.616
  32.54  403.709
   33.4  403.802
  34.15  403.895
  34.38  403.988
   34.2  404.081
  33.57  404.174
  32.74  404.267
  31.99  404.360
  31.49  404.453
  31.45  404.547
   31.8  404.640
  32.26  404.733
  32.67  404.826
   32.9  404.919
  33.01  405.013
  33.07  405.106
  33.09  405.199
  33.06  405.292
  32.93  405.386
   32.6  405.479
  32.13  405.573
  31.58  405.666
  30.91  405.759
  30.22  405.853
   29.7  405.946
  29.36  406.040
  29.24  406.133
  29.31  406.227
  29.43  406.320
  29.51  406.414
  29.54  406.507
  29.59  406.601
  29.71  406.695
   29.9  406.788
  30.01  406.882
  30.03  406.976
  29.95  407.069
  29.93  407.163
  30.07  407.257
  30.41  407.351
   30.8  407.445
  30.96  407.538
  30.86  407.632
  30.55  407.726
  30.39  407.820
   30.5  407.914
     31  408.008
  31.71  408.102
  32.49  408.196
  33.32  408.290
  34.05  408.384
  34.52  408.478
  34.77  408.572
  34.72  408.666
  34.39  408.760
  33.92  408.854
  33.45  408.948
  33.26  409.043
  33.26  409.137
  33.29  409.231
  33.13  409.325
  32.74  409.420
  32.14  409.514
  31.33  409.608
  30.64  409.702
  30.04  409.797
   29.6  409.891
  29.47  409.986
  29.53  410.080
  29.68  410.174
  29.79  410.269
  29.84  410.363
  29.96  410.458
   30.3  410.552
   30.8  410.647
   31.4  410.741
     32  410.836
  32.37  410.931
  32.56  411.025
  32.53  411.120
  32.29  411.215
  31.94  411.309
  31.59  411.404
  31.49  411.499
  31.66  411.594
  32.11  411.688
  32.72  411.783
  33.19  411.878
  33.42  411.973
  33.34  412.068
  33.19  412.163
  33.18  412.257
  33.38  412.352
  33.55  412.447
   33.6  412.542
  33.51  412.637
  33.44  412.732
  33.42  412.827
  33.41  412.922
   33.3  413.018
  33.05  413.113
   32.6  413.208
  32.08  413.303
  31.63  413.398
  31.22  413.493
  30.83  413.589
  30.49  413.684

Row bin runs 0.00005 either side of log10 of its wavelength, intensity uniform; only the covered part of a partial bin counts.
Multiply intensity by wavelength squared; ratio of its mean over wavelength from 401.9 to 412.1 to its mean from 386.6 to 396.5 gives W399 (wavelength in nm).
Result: 1.75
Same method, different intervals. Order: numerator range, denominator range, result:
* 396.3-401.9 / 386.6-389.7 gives 1.53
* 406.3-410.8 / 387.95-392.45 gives 1.54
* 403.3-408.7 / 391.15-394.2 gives 1.89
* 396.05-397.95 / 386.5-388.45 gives 1.02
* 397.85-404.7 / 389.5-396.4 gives 1.59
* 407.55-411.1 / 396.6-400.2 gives 1.36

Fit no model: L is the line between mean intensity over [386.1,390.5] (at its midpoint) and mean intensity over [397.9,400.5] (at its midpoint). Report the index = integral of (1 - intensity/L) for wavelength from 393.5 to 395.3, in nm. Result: 0.48 nm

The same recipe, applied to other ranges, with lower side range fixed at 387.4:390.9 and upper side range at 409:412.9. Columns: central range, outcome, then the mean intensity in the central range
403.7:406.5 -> -0.31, 31.9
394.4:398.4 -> 0.63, 20.1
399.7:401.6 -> -0.40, 31.8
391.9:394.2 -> 0.76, 14.8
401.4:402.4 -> -0.17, 31.5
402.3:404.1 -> -0.20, 30.7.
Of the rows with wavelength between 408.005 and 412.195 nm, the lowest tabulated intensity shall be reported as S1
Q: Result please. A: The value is 29.47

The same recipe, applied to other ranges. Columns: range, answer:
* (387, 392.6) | 15.72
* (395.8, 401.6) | 12.18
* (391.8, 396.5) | 6.971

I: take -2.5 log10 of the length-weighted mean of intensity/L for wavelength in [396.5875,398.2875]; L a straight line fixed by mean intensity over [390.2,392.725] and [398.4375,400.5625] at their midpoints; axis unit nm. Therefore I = 0.48 mag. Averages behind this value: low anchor 24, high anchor 30.5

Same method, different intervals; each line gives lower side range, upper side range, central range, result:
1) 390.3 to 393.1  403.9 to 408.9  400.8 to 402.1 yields -0.12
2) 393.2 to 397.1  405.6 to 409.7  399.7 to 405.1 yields -0.24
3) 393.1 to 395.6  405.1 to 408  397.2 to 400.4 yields -0.22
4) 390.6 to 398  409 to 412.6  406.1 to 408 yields -0.04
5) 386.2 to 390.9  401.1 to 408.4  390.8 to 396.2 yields 0.15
